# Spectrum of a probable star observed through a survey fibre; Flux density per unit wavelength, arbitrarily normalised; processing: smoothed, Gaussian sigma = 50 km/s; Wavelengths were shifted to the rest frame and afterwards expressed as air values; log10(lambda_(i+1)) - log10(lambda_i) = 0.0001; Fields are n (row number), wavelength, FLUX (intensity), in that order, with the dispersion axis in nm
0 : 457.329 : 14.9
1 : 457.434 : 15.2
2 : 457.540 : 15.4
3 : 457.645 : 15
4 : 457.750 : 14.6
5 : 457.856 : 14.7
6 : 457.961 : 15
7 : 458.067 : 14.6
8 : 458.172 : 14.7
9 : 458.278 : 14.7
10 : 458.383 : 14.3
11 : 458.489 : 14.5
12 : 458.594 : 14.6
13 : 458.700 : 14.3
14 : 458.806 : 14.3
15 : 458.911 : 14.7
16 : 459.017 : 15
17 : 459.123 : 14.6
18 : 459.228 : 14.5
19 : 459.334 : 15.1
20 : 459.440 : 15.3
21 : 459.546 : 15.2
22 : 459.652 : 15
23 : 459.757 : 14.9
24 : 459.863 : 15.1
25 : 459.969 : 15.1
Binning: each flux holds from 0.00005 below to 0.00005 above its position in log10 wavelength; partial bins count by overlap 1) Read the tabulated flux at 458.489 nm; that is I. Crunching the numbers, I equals 14.5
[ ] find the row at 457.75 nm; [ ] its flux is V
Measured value 14.6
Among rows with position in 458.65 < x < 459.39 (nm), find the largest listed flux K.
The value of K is 15.1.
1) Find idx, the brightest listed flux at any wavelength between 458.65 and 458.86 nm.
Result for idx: 14.3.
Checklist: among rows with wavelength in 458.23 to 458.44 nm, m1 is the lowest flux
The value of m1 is 14.3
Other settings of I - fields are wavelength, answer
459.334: 15.1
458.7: 14.3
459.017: 15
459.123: 14.6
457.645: 15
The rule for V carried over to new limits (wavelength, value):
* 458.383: 14.3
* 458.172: 14.7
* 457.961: 15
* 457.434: 15.2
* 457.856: 14.7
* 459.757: 14.9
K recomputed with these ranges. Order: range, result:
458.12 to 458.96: 14.7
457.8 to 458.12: 15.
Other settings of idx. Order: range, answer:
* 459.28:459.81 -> 15.3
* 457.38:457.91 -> 15.4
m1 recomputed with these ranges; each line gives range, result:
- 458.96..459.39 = 14.5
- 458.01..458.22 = 14.6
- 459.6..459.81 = 14.9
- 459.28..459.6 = 15.1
